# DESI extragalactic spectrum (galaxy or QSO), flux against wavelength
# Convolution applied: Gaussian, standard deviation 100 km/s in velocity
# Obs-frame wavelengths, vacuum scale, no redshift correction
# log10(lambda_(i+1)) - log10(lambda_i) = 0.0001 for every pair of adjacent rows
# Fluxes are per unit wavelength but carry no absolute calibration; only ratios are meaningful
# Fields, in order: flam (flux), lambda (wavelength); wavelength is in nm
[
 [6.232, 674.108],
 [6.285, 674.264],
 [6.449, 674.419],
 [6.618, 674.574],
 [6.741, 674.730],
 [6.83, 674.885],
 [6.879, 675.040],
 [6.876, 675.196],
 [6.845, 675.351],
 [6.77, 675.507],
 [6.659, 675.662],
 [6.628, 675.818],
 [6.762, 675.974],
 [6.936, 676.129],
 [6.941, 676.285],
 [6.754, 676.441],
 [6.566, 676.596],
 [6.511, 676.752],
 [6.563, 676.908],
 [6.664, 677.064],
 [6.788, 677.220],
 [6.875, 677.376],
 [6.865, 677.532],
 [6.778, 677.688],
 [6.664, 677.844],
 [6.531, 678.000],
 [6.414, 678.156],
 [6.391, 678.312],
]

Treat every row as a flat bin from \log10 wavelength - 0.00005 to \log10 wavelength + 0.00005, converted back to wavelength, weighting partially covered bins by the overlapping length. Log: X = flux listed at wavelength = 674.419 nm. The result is 6.449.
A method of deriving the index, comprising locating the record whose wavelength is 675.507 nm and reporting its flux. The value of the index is 6.77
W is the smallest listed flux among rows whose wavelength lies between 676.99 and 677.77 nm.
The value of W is 6.664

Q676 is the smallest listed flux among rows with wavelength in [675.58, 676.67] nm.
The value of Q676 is 6.566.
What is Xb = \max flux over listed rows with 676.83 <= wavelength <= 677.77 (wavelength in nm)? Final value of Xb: 6.875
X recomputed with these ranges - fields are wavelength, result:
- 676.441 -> 6.754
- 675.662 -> 6.659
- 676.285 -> 6.941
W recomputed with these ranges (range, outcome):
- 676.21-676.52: 6.754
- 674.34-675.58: 6.449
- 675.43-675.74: 6.659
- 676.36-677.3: 6.511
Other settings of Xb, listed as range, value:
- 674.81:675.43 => 6.879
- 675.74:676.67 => 6.941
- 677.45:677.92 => 6.865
